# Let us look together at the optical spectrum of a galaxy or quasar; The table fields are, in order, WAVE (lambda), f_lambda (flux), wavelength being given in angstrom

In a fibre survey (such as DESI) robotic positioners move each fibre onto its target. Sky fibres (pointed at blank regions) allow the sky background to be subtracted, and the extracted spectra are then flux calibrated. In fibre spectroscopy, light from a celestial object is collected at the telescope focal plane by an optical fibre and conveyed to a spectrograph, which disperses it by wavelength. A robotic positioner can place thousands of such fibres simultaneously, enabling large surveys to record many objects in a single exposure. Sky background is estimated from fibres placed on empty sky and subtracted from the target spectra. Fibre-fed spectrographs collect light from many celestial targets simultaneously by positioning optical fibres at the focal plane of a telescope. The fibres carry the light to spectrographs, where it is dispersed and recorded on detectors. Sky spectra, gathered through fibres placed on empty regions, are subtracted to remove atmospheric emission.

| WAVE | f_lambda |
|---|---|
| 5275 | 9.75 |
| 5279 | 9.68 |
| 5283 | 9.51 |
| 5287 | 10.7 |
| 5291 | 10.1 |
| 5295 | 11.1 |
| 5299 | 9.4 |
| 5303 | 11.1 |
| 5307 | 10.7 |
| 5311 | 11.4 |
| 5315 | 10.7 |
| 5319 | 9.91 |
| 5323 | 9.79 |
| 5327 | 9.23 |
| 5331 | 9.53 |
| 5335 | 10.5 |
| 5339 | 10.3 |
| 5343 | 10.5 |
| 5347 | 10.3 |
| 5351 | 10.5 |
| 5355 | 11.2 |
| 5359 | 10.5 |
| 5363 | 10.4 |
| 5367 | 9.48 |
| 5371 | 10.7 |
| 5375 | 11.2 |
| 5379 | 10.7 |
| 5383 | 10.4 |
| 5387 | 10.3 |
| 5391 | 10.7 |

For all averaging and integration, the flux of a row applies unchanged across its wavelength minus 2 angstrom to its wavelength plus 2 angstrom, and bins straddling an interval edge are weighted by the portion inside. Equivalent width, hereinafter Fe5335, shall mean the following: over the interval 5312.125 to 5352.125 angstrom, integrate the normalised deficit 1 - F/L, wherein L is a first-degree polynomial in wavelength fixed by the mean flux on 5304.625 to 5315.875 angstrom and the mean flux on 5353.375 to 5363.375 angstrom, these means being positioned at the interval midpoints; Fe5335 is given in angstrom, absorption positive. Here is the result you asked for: 2.62 angstrom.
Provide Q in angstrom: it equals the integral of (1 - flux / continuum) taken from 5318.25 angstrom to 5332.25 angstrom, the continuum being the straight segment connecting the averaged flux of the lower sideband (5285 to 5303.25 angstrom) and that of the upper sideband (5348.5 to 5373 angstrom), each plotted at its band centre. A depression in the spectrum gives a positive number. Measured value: 1.1 angstrom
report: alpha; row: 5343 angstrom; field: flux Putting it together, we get 10.5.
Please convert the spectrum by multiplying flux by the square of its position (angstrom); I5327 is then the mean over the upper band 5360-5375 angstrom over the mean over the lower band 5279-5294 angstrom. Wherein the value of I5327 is 1.05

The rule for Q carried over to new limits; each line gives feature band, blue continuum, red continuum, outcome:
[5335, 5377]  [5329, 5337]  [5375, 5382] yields -0.4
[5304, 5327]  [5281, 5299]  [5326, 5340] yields -0.8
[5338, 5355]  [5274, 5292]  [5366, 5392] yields -0.3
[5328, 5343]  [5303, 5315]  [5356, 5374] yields 0.8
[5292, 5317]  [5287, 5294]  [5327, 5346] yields -0.9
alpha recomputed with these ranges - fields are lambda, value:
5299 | 9.4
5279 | 9.68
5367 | 9.48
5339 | 10.3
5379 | 10.7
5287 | 10.7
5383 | 10.4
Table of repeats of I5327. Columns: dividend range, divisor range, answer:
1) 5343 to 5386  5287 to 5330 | 1.04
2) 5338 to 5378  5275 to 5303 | 1.07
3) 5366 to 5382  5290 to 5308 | 1.04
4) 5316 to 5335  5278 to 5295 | 0.98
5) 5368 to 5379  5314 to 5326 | 1.10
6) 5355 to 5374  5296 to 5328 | 1.03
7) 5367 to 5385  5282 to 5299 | 1.06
